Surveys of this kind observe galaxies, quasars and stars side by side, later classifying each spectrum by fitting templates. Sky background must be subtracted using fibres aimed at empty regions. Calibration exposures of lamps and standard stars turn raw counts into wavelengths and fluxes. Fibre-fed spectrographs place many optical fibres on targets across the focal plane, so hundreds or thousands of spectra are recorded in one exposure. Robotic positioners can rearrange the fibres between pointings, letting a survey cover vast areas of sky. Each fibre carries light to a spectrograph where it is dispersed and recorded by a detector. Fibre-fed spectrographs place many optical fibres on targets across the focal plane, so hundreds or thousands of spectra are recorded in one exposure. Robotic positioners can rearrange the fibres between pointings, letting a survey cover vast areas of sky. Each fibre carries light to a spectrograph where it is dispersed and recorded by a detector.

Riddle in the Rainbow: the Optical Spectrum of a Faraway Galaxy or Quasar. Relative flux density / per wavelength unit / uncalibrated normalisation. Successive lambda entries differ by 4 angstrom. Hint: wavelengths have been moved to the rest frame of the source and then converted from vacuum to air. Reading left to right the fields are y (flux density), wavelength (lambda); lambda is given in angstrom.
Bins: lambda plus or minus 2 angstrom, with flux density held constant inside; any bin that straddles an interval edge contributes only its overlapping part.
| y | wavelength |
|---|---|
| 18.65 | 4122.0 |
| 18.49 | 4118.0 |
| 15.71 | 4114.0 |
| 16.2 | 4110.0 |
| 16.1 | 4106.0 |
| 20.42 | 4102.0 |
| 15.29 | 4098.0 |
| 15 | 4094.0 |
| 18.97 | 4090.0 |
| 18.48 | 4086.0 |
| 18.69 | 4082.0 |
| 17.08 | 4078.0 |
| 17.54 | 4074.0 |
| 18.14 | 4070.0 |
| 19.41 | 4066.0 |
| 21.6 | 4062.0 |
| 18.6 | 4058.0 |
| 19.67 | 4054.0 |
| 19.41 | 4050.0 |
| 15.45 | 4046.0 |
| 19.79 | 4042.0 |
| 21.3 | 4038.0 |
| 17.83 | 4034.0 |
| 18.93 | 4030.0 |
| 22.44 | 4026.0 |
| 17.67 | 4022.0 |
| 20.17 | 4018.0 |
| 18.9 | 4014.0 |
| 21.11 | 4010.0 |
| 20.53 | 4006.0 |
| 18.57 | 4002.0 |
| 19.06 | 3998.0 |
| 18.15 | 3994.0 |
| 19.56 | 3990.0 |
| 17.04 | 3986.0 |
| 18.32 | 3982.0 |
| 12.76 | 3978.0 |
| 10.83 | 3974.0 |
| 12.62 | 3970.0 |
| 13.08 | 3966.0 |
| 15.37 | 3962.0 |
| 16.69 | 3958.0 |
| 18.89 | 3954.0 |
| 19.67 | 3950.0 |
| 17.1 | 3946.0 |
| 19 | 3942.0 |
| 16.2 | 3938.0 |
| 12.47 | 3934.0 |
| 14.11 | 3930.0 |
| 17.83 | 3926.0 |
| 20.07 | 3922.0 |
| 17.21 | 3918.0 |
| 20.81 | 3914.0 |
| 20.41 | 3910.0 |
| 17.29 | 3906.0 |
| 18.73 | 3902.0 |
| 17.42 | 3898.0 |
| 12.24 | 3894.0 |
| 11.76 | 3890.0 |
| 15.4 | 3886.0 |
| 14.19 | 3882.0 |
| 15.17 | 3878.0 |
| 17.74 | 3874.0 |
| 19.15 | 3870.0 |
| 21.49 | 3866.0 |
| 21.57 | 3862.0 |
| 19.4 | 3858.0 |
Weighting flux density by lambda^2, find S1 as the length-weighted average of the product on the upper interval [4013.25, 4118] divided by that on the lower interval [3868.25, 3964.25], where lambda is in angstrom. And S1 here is 1.18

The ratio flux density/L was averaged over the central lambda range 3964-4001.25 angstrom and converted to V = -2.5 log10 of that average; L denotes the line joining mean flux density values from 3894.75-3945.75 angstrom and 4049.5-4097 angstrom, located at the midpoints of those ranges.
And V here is 0.13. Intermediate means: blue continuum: 17.5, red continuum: 18.5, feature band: 15.8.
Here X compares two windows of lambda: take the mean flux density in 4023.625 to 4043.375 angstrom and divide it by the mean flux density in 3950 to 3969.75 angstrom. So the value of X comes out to 1.25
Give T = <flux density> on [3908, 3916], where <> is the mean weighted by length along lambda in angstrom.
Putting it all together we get 20.6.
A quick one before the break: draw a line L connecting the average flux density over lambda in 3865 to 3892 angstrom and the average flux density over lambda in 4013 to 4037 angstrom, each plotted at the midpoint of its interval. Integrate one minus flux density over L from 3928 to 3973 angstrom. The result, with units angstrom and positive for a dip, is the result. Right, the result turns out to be 4.99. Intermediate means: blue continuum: 16.2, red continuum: 19.4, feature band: 15.8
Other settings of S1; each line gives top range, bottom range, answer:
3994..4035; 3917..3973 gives 1.24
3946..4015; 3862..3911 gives 1.06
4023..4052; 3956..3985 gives 1.39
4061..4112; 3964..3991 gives 1.28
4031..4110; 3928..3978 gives 1.26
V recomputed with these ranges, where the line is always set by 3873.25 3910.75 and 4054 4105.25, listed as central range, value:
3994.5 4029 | -0.14 mag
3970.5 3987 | 0.18 mag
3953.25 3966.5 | 0.04 mag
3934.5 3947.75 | -0.03 mag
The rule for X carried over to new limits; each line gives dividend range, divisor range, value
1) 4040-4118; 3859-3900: 1.08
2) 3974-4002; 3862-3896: 1.05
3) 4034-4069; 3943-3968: 1.14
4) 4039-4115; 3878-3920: 1.10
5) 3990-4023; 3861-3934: 1.13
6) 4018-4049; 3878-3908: 1.25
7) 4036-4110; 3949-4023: 1.06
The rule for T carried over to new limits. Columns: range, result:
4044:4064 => 18.9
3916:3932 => 17.3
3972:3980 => 11.8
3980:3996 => 18.3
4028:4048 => 18.7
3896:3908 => 17.8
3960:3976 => 13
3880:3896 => 13.4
